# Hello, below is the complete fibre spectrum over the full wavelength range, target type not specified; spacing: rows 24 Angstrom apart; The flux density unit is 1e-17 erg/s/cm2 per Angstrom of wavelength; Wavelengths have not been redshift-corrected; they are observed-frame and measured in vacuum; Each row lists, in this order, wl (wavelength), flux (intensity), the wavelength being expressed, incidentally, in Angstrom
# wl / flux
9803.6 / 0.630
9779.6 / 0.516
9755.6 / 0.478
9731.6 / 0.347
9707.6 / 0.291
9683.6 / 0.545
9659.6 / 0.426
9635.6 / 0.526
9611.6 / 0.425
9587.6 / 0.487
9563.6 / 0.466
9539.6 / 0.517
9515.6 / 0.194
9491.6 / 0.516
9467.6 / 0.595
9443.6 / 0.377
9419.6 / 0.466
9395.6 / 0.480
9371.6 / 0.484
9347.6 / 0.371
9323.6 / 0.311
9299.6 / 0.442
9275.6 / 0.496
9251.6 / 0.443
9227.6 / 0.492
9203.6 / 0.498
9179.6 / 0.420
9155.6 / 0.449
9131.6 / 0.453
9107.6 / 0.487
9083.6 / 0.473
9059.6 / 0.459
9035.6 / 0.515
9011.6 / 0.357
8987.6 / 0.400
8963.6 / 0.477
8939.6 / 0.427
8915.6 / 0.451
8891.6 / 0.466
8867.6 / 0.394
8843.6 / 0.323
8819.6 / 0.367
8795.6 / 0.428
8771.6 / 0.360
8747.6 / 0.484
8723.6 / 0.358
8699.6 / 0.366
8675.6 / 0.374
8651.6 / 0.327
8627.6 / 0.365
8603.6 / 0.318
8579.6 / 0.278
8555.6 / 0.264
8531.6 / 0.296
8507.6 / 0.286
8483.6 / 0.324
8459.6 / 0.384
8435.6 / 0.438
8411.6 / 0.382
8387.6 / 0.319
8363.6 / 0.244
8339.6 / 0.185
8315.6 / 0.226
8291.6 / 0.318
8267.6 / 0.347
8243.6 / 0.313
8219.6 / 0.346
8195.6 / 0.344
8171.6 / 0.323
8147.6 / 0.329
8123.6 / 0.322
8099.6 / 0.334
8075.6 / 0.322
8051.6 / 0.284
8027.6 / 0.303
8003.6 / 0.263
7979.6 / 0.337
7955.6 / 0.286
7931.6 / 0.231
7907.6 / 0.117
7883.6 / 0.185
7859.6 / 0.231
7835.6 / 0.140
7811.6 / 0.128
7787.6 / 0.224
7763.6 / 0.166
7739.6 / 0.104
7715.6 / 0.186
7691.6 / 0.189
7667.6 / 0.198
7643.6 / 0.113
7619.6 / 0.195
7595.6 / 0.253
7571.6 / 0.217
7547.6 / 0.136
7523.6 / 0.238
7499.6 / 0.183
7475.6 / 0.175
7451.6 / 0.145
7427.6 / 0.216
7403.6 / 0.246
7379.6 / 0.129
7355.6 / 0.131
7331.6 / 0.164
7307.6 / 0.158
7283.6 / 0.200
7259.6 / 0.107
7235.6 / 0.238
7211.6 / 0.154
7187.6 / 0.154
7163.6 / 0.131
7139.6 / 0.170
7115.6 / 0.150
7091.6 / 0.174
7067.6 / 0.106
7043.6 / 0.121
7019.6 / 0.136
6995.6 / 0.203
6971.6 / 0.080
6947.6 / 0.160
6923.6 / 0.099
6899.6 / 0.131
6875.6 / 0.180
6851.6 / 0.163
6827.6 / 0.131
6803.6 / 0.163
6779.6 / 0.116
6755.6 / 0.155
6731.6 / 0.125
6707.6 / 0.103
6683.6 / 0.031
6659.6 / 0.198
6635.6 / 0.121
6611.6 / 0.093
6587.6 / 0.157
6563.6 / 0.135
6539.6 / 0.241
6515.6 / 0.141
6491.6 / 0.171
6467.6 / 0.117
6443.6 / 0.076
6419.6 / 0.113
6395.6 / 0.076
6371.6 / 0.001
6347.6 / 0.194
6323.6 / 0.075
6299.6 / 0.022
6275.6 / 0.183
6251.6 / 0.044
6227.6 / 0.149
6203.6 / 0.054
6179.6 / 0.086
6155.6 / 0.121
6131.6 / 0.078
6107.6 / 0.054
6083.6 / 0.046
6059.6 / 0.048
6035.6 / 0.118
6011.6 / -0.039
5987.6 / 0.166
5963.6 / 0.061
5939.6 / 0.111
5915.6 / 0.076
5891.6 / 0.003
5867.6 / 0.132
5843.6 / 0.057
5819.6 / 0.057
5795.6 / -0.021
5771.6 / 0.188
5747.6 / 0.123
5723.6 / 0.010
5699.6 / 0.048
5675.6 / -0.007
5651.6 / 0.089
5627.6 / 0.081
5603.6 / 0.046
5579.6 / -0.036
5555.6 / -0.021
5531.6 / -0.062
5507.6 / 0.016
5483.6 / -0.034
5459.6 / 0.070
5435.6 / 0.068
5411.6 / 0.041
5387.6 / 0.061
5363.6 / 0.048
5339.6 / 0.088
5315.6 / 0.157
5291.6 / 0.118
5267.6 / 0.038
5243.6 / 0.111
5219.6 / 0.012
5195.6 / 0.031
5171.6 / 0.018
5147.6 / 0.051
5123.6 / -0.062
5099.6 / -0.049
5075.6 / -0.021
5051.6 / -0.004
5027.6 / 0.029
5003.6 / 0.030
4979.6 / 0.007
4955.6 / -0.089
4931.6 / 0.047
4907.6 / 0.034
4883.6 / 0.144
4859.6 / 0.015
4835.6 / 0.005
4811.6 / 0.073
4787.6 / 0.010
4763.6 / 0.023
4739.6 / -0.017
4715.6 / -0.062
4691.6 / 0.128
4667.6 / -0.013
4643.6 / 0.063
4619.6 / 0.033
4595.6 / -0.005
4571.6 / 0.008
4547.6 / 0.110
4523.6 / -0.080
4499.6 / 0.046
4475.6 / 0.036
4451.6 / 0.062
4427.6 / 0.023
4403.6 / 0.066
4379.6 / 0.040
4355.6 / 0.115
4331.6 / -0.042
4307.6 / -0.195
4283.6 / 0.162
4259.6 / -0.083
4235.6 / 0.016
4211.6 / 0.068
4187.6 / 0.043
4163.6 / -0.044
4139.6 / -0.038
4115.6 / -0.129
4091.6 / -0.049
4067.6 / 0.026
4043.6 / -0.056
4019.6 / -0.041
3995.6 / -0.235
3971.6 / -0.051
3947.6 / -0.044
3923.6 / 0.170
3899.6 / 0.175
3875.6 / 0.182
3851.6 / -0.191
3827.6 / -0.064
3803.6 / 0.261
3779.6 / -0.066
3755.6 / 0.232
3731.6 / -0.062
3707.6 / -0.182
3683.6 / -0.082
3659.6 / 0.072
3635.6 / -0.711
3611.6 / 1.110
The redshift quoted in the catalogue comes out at 0.99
